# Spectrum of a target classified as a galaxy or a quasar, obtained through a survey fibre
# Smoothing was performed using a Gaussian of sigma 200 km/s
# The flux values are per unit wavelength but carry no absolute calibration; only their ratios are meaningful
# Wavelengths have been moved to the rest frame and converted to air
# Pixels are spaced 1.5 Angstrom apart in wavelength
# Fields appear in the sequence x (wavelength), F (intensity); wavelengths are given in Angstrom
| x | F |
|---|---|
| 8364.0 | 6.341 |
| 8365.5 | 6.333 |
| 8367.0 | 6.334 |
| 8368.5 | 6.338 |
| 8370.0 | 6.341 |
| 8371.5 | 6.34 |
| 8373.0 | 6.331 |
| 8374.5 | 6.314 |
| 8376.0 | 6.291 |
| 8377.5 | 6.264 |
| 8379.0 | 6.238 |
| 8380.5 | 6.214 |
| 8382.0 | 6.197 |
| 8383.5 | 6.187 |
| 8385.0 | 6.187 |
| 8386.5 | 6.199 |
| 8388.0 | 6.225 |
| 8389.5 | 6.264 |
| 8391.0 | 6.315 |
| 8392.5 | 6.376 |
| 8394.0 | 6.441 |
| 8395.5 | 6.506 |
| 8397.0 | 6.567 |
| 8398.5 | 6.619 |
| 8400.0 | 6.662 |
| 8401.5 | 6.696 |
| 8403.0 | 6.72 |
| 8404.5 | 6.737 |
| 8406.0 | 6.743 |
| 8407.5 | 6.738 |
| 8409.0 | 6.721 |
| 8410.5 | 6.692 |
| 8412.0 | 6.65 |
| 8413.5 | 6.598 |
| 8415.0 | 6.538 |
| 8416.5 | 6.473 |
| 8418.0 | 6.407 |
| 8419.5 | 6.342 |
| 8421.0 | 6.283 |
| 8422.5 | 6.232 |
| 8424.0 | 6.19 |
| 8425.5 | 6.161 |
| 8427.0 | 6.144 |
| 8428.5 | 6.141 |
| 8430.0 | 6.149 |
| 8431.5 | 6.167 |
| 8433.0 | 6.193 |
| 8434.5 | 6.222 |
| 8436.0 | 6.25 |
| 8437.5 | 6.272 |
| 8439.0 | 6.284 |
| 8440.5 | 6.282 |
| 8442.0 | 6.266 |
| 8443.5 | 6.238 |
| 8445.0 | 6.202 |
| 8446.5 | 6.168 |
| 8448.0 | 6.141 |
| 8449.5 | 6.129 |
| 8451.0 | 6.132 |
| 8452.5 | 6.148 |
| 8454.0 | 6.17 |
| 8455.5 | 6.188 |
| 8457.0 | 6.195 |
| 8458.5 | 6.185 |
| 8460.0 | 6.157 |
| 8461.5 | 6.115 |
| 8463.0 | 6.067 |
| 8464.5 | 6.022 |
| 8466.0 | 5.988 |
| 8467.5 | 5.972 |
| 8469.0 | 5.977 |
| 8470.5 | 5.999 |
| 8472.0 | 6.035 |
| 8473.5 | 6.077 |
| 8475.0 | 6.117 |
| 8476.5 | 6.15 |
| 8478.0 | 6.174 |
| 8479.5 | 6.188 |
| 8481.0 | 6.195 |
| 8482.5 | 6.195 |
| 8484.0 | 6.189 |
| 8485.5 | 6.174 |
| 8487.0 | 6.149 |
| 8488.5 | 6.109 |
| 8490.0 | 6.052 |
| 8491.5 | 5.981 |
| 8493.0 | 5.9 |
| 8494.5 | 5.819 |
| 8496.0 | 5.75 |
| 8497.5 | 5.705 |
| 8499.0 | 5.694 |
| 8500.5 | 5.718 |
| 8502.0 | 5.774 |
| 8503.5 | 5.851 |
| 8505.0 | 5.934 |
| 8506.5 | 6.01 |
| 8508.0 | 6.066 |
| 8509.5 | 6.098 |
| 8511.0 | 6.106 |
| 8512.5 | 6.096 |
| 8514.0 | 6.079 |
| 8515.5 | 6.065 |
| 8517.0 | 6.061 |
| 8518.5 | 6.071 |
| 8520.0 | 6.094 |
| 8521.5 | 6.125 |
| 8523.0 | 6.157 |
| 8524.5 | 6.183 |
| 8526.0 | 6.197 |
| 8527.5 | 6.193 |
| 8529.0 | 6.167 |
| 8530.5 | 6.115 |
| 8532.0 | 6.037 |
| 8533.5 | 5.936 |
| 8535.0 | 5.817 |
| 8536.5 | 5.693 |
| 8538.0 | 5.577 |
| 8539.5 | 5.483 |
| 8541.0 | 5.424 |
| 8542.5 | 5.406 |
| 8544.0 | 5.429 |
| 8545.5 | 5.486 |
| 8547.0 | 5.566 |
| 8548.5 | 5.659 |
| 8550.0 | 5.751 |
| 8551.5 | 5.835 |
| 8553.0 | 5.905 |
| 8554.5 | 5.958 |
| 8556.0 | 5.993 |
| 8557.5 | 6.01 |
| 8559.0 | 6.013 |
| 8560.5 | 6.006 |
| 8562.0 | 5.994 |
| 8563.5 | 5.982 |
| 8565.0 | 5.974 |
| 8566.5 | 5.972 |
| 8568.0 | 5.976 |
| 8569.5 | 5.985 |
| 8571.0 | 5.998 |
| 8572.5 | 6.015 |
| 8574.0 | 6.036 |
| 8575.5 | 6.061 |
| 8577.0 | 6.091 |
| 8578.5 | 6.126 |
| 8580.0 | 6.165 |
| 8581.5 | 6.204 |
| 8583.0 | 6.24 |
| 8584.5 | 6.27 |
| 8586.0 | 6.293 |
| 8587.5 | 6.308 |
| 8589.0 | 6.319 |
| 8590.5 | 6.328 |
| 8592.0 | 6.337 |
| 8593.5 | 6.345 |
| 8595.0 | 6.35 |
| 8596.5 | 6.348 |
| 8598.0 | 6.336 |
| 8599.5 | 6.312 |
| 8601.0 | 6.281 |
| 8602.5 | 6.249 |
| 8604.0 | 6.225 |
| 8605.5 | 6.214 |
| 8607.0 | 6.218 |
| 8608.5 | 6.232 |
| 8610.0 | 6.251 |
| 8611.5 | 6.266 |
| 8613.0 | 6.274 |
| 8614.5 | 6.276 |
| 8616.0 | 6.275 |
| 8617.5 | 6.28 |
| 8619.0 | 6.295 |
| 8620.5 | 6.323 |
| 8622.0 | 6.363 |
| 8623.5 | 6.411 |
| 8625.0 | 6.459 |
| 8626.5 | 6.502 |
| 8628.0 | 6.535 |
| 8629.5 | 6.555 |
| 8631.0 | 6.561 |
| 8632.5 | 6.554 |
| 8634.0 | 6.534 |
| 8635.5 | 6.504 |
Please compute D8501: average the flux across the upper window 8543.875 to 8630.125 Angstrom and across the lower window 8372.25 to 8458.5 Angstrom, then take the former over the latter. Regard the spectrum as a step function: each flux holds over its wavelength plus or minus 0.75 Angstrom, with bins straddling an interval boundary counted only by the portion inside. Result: 0.97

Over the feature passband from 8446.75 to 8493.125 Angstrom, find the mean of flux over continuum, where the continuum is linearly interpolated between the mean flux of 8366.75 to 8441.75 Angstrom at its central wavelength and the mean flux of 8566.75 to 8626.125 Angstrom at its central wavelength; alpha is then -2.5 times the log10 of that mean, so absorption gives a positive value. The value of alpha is 0.04 mag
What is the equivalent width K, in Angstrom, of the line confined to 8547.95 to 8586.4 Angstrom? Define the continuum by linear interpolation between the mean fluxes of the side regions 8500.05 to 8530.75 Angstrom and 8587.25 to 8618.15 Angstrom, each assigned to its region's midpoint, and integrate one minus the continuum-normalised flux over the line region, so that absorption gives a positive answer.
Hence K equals 1.08 Angstrom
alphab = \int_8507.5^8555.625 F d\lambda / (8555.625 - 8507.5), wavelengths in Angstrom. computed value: 5.9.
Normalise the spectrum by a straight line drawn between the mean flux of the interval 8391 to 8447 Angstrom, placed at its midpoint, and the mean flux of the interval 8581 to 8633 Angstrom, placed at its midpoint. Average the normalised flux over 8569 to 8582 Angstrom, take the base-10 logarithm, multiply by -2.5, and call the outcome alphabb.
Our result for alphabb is 0.047 mag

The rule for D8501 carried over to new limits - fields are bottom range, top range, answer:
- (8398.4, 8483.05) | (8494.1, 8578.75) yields 0.94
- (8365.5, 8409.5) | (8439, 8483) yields 0.96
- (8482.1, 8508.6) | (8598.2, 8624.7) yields 1.06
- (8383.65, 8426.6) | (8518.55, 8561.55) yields 0.91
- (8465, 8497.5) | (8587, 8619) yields 1.04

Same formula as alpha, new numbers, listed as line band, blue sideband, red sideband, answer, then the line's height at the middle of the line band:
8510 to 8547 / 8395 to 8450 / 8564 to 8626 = 0.07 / 6.29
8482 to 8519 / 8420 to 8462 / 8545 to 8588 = 0.02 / 6.1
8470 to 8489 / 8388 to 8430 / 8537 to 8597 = 0.02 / 6.25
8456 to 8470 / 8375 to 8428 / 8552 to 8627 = 0.05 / 6.35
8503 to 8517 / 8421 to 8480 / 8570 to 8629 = 0.03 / 6.2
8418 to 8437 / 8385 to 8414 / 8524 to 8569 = 0.03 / 6.41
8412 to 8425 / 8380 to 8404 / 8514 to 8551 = -0.02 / 6.3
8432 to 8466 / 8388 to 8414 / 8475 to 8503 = 0.01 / 6.26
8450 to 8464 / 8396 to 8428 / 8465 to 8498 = 0.01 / 6.21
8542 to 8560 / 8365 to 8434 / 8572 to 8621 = 0.09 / 6.28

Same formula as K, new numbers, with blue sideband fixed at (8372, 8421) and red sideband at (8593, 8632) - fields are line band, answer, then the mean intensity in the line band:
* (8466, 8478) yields 0.7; 6.05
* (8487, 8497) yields 0.7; 5.95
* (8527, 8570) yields 3.6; 5.84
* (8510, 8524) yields 0.6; 6.1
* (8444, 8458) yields 0.6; 6.17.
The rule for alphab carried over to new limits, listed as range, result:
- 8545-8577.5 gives 5.92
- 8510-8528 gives 6.12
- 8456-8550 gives 5.97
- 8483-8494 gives 6.08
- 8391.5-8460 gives 6.36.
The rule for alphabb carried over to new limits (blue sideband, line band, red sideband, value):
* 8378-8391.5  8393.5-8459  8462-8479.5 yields -0.04 mag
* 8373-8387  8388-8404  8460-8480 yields -0.05 mag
